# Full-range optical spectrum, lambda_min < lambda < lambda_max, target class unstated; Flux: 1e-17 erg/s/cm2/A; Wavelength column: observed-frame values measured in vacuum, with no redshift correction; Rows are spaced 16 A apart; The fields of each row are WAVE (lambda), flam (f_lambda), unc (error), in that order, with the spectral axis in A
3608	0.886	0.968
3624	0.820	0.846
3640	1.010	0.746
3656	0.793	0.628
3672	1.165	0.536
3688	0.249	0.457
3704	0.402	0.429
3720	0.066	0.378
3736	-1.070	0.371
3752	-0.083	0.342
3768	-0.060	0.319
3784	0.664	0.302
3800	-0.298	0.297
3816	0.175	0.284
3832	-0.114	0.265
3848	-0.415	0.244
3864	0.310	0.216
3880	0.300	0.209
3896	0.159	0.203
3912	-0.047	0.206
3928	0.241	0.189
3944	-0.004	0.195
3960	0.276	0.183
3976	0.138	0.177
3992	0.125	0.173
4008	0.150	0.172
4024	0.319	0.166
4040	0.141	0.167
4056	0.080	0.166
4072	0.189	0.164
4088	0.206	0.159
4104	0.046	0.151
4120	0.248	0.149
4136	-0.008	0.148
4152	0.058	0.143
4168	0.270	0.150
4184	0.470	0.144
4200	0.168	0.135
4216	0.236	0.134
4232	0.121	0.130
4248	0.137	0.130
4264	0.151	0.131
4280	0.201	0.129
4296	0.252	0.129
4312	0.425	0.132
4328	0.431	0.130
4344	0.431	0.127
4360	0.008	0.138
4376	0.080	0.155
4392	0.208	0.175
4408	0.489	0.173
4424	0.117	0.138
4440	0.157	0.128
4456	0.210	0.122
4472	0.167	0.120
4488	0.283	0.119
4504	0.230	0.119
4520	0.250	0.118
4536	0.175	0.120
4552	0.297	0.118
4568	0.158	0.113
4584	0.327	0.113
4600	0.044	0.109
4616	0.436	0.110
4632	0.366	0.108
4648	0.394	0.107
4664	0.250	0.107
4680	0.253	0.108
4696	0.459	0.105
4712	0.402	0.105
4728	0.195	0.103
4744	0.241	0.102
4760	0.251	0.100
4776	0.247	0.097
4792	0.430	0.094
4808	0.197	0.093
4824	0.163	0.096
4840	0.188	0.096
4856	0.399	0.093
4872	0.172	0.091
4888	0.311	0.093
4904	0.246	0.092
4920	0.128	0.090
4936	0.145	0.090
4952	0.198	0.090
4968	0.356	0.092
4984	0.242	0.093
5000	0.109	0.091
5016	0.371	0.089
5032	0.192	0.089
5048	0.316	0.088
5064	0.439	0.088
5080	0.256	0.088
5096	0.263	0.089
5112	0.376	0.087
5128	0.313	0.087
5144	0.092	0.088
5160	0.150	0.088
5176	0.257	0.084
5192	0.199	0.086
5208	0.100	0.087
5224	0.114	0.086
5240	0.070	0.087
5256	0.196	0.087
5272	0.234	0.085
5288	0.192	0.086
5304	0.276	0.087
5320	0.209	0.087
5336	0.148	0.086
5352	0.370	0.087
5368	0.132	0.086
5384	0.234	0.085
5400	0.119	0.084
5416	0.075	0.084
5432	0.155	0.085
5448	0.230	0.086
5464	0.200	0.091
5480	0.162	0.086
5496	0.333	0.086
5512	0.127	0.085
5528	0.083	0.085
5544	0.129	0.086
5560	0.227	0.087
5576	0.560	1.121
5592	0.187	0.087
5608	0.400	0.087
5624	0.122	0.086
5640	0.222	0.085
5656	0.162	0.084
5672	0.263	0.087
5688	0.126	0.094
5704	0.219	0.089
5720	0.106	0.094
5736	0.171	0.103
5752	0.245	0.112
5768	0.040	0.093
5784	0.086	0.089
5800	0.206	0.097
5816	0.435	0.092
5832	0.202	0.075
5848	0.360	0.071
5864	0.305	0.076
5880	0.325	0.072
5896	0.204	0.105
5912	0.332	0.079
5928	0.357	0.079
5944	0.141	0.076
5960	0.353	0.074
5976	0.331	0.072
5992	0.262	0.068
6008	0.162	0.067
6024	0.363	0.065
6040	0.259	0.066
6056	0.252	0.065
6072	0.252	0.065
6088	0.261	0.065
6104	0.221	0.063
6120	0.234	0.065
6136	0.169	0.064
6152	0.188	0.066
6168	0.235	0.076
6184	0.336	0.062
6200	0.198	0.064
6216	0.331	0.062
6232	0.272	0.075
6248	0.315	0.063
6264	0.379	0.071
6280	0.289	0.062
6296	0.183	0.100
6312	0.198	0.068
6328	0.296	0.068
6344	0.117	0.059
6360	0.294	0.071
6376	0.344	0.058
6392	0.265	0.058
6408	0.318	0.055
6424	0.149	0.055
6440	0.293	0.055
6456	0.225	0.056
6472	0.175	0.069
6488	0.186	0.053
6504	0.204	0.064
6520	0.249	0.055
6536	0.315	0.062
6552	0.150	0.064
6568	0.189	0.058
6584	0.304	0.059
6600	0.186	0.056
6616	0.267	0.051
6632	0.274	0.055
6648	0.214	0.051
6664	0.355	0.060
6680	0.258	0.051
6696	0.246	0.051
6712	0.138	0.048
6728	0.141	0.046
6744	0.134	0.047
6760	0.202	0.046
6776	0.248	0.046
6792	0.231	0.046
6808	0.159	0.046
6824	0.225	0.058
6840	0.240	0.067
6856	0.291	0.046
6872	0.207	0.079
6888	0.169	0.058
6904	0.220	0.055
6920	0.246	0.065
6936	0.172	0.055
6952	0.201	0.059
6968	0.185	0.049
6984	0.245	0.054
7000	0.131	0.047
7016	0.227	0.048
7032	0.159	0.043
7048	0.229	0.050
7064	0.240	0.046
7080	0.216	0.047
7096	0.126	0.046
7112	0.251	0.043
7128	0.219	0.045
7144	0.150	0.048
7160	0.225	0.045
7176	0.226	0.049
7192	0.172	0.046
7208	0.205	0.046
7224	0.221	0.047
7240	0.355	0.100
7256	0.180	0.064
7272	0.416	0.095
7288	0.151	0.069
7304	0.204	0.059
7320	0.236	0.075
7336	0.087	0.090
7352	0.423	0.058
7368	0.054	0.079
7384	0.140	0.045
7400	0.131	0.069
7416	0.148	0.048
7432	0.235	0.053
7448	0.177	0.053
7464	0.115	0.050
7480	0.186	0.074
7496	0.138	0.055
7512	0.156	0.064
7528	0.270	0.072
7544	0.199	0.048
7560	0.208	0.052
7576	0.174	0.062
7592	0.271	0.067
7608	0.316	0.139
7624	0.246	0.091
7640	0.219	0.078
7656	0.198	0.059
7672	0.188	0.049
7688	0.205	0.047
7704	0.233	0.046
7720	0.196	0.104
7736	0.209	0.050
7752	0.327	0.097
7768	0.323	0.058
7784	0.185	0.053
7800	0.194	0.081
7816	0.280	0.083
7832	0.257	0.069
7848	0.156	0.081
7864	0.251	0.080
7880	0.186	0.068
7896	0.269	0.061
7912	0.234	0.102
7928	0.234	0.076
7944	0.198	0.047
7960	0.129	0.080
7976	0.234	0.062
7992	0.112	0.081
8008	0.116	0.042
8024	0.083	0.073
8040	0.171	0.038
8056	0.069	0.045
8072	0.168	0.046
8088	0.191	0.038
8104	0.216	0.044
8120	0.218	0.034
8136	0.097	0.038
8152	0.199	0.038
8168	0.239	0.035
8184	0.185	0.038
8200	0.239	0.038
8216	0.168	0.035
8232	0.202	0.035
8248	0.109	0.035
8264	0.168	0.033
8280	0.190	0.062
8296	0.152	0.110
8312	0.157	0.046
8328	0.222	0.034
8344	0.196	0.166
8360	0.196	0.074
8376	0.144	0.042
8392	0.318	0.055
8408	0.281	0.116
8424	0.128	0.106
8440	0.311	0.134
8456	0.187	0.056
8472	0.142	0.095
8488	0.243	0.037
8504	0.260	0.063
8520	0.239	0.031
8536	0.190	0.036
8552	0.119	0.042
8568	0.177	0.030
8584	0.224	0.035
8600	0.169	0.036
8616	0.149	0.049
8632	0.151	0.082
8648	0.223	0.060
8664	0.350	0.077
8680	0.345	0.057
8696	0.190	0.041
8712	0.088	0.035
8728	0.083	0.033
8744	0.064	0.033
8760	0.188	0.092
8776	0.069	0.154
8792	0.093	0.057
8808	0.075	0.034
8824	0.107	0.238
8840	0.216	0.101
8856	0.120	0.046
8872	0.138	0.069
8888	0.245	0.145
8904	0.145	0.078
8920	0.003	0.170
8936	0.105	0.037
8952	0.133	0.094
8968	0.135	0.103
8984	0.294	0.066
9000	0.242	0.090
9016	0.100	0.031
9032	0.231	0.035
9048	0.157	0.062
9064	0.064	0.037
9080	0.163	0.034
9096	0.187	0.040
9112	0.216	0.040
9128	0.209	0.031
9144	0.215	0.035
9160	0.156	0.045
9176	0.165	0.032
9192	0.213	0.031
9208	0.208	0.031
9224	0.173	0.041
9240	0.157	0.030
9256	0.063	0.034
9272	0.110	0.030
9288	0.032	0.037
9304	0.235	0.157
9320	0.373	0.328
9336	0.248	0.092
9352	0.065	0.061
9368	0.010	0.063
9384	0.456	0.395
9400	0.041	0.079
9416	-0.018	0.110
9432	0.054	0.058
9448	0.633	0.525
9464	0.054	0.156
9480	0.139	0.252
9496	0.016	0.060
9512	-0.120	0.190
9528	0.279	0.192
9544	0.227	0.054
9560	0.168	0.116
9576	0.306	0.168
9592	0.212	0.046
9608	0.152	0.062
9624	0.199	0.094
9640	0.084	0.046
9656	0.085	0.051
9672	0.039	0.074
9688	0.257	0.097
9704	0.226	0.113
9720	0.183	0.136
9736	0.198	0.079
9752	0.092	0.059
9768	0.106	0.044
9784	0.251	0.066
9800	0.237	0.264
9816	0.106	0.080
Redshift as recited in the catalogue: 0.12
